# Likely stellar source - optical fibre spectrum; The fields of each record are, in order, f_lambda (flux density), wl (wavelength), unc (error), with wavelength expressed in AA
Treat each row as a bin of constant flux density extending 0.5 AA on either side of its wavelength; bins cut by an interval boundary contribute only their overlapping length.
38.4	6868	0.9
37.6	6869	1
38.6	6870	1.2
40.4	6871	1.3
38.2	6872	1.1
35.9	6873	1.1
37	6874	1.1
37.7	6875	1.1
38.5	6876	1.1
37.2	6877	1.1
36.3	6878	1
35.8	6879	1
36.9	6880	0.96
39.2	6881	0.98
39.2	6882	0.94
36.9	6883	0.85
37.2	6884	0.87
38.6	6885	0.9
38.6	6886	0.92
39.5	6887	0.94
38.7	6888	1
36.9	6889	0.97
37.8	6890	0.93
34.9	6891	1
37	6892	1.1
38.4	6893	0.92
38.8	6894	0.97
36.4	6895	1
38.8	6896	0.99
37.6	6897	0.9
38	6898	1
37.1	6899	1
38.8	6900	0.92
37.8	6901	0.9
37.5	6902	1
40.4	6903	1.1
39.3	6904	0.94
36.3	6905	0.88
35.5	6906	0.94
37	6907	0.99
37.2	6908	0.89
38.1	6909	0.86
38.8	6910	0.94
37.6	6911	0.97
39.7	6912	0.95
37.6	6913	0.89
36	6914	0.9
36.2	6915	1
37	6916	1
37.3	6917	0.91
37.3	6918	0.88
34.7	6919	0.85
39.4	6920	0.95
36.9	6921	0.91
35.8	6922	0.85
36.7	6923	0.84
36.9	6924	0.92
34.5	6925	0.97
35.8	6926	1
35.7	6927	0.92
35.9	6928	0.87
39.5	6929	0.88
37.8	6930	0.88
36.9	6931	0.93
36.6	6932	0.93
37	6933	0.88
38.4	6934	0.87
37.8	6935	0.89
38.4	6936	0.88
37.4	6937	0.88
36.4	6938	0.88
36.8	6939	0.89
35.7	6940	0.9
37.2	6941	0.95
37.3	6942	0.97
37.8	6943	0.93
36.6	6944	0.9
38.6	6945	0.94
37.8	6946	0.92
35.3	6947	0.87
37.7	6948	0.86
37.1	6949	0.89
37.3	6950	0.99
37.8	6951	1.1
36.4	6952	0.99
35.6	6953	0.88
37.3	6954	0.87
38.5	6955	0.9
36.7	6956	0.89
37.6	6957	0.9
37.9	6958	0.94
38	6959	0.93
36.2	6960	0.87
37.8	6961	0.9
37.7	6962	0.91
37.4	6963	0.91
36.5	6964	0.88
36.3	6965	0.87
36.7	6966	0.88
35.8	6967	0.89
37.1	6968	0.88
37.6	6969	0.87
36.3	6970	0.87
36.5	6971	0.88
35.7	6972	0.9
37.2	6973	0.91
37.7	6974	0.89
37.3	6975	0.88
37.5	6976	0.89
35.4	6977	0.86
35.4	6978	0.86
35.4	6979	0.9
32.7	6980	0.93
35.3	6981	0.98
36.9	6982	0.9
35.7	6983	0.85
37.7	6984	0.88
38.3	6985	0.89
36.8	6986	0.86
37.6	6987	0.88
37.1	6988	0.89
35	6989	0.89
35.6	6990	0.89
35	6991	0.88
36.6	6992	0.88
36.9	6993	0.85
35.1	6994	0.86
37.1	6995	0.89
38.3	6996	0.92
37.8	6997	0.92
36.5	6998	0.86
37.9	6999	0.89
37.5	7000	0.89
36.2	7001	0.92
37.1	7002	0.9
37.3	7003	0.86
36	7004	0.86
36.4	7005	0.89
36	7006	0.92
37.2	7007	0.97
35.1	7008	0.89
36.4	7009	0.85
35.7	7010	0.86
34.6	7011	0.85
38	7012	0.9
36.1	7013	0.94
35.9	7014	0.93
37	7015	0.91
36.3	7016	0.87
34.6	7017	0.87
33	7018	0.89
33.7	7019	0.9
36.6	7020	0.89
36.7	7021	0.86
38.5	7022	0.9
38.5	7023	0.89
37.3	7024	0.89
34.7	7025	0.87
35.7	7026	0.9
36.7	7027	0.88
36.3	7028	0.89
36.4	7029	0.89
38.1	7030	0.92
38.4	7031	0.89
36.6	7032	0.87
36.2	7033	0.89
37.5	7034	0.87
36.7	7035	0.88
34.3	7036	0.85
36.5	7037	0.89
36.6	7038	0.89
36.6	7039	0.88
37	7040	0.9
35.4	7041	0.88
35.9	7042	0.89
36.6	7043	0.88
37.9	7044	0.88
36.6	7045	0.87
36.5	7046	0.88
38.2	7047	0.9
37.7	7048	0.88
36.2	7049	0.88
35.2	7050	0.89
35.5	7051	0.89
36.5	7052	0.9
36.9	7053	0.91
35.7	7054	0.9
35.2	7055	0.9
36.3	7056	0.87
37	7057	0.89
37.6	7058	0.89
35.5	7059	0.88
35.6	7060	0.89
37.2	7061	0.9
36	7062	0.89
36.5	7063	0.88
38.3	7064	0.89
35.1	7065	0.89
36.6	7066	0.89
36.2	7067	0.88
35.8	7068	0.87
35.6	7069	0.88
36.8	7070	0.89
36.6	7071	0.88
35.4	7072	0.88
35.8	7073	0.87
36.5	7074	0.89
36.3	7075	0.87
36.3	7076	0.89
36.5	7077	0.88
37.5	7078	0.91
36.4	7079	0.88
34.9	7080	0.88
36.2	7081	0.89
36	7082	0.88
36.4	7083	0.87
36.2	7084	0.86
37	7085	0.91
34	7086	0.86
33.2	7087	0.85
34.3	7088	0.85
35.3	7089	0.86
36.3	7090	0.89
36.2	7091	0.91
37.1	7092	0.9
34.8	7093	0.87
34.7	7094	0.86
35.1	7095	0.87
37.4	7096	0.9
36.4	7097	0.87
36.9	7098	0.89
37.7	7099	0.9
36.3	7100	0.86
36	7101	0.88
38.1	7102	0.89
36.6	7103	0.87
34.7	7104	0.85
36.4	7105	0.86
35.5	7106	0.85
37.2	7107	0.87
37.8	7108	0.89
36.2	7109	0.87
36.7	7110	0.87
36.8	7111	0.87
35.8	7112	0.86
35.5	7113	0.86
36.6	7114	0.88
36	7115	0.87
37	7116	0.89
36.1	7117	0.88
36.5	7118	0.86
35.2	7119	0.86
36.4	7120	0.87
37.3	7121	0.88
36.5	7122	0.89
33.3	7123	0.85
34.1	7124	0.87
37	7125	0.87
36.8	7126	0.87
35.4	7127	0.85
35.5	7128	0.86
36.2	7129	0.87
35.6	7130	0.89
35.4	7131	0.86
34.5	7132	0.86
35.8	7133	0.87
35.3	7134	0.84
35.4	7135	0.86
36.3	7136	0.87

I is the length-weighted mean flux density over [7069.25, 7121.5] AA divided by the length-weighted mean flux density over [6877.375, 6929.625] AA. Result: 0.97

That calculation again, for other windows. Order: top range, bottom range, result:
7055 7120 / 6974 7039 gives 0.99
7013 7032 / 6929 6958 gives 0.98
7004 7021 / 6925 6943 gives 0.97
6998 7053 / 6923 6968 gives 0.98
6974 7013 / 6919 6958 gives 0.98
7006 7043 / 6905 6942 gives 0.98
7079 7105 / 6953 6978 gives 0.97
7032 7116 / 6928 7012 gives 0.98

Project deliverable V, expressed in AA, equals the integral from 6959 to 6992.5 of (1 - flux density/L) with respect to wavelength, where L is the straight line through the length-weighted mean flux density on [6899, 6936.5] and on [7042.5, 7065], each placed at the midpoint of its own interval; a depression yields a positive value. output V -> 0.4 AA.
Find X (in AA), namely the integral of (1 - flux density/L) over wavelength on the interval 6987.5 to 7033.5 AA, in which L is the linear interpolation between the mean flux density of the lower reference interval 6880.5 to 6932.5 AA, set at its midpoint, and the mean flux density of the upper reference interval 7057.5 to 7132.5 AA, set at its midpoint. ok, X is 0.4 AA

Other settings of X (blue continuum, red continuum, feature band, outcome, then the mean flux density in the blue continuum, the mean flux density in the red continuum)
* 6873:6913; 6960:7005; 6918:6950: 0.2 AA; 37.7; 36.6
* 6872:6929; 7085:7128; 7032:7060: 0.0 AA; 37.4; 36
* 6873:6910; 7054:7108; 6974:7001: 0.3 AA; 37.7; 36.2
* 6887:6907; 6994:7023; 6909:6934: 0.3 AA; 37.7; 36.4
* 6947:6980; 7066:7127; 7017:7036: 0.0 AA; 36.8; 36.1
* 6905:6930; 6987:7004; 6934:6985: -0.1 AA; 37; 36.7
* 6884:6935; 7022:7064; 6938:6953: 0.1 AA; 37.4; 36.6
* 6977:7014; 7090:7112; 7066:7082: 0.1 AA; 36.4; 36.4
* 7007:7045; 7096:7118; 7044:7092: 0.3 AA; 36.3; 36.5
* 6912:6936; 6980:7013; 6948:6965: -0.2 AA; 36.9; 36.5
